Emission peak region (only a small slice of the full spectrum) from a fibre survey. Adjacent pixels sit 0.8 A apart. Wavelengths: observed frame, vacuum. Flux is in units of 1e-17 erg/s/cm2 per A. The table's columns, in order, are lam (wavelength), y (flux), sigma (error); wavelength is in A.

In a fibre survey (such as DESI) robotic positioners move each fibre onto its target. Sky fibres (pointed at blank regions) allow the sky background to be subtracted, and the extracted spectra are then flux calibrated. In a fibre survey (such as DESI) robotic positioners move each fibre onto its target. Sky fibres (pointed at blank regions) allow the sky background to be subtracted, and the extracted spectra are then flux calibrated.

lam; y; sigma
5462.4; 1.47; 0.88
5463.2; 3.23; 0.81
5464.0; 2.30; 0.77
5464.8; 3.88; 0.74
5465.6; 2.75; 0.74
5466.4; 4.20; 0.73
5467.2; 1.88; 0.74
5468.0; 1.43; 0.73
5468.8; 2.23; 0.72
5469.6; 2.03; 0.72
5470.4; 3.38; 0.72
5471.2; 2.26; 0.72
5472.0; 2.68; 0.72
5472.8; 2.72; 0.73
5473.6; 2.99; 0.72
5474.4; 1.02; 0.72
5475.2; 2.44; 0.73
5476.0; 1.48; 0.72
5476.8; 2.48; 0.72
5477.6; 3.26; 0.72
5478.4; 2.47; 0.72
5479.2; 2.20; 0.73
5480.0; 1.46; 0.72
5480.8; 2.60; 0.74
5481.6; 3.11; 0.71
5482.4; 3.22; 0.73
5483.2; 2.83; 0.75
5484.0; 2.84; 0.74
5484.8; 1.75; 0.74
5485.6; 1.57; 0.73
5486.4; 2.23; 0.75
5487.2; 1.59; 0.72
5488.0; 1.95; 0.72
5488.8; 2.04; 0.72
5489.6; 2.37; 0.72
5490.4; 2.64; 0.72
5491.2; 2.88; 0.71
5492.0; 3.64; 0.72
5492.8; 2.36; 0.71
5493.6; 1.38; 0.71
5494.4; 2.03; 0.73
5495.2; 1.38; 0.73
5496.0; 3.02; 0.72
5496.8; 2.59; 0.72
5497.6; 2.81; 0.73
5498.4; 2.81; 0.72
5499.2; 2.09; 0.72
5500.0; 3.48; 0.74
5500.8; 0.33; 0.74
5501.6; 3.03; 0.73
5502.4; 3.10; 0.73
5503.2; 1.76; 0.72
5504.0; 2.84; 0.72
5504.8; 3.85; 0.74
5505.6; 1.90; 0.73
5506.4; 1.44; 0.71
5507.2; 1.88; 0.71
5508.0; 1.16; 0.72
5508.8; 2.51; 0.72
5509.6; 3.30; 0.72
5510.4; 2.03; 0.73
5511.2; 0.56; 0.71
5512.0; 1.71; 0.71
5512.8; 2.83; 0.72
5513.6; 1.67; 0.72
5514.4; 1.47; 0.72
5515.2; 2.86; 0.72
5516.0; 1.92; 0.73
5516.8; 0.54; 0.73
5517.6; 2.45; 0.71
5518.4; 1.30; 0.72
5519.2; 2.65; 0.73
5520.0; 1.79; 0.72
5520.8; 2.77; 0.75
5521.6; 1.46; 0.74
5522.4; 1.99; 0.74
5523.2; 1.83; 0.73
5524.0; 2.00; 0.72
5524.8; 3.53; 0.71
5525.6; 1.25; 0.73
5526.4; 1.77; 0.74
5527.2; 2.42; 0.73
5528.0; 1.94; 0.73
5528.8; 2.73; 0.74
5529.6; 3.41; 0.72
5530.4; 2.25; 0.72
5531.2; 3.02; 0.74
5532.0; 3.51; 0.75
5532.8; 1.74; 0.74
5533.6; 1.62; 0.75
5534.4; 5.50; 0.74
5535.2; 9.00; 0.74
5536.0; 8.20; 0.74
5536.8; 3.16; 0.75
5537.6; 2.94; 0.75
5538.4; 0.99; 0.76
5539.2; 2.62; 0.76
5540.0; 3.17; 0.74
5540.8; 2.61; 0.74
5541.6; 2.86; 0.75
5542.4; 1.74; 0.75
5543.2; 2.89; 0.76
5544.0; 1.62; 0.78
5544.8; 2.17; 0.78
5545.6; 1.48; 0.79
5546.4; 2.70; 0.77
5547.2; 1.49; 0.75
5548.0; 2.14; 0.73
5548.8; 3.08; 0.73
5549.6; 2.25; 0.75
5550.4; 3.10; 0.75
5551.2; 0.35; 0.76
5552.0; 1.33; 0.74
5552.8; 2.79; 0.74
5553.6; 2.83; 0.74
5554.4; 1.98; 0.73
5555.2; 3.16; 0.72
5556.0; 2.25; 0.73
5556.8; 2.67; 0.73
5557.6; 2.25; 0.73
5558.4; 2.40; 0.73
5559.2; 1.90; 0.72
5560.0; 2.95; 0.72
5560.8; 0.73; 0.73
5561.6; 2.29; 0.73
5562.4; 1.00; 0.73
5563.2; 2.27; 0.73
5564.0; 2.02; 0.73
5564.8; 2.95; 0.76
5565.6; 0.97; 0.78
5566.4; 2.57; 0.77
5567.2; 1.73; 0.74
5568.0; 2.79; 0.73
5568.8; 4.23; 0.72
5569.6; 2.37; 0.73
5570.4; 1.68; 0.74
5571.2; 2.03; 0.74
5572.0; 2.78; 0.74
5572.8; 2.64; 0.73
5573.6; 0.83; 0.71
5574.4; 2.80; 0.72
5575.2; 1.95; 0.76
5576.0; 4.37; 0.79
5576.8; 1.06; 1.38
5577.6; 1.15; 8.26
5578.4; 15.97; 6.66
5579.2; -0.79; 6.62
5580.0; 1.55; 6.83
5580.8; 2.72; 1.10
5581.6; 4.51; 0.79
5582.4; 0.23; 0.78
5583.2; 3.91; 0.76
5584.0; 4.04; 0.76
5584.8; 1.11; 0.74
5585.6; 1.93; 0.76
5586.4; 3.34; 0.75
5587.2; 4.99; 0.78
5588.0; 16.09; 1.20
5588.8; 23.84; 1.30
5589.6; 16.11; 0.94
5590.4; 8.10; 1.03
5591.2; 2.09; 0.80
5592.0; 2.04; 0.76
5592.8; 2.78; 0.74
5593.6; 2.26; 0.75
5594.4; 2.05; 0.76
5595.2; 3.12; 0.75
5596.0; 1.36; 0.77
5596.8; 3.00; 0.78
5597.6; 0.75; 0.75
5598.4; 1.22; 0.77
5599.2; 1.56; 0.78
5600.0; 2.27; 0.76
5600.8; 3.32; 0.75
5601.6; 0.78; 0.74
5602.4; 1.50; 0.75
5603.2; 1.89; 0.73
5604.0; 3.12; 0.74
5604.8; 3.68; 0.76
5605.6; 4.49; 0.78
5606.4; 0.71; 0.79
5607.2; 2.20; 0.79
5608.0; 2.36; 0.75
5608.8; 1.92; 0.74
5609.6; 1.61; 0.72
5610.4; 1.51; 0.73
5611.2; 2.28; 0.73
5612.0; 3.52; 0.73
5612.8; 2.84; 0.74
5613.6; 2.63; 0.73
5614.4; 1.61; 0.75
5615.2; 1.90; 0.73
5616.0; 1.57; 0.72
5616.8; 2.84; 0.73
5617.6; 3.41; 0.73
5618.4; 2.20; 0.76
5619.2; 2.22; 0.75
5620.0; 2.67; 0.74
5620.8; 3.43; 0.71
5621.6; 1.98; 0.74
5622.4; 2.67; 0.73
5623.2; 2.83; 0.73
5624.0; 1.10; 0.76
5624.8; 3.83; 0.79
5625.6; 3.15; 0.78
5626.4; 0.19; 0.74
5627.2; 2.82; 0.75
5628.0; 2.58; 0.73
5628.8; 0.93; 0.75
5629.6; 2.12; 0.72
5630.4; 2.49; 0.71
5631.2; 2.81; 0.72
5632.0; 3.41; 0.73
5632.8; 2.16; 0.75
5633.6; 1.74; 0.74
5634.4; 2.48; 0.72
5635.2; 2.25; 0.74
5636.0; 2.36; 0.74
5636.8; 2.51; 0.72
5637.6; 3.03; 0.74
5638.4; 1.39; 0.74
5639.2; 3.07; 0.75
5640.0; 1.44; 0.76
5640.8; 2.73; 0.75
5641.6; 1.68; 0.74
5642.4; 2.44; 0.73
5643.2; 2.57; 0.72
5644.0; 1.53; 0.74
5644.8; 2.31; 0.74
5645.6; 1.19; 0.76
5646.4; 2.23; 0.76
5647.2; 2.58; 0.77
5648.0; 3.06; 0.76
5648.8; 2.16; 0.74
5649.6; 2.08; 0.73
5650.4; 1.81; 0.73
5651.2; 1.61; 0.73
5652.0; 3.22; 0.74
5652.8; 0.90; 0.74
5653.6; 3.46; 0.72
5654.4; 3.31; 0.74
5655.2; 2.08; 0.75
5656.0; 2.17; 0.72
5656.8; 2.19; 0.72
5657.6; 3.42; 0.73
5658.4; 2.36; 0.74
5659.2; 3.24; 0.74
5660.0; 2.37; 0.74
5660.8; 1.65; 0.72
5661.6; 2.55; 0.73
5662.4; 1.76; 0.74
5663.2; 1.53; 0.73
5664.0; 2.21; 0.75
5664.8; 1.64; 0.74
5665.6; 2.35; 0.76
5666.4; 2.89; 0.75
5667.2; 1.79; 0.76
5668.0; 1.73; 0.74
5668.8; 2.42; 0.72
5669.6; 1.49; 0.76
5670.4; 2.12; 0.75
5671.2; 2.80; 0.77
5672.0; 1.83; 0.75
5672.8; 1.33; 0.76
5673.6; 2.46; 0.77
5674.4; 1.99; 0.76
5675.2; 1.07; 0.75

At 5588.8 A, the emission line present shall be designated [O III] 5007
